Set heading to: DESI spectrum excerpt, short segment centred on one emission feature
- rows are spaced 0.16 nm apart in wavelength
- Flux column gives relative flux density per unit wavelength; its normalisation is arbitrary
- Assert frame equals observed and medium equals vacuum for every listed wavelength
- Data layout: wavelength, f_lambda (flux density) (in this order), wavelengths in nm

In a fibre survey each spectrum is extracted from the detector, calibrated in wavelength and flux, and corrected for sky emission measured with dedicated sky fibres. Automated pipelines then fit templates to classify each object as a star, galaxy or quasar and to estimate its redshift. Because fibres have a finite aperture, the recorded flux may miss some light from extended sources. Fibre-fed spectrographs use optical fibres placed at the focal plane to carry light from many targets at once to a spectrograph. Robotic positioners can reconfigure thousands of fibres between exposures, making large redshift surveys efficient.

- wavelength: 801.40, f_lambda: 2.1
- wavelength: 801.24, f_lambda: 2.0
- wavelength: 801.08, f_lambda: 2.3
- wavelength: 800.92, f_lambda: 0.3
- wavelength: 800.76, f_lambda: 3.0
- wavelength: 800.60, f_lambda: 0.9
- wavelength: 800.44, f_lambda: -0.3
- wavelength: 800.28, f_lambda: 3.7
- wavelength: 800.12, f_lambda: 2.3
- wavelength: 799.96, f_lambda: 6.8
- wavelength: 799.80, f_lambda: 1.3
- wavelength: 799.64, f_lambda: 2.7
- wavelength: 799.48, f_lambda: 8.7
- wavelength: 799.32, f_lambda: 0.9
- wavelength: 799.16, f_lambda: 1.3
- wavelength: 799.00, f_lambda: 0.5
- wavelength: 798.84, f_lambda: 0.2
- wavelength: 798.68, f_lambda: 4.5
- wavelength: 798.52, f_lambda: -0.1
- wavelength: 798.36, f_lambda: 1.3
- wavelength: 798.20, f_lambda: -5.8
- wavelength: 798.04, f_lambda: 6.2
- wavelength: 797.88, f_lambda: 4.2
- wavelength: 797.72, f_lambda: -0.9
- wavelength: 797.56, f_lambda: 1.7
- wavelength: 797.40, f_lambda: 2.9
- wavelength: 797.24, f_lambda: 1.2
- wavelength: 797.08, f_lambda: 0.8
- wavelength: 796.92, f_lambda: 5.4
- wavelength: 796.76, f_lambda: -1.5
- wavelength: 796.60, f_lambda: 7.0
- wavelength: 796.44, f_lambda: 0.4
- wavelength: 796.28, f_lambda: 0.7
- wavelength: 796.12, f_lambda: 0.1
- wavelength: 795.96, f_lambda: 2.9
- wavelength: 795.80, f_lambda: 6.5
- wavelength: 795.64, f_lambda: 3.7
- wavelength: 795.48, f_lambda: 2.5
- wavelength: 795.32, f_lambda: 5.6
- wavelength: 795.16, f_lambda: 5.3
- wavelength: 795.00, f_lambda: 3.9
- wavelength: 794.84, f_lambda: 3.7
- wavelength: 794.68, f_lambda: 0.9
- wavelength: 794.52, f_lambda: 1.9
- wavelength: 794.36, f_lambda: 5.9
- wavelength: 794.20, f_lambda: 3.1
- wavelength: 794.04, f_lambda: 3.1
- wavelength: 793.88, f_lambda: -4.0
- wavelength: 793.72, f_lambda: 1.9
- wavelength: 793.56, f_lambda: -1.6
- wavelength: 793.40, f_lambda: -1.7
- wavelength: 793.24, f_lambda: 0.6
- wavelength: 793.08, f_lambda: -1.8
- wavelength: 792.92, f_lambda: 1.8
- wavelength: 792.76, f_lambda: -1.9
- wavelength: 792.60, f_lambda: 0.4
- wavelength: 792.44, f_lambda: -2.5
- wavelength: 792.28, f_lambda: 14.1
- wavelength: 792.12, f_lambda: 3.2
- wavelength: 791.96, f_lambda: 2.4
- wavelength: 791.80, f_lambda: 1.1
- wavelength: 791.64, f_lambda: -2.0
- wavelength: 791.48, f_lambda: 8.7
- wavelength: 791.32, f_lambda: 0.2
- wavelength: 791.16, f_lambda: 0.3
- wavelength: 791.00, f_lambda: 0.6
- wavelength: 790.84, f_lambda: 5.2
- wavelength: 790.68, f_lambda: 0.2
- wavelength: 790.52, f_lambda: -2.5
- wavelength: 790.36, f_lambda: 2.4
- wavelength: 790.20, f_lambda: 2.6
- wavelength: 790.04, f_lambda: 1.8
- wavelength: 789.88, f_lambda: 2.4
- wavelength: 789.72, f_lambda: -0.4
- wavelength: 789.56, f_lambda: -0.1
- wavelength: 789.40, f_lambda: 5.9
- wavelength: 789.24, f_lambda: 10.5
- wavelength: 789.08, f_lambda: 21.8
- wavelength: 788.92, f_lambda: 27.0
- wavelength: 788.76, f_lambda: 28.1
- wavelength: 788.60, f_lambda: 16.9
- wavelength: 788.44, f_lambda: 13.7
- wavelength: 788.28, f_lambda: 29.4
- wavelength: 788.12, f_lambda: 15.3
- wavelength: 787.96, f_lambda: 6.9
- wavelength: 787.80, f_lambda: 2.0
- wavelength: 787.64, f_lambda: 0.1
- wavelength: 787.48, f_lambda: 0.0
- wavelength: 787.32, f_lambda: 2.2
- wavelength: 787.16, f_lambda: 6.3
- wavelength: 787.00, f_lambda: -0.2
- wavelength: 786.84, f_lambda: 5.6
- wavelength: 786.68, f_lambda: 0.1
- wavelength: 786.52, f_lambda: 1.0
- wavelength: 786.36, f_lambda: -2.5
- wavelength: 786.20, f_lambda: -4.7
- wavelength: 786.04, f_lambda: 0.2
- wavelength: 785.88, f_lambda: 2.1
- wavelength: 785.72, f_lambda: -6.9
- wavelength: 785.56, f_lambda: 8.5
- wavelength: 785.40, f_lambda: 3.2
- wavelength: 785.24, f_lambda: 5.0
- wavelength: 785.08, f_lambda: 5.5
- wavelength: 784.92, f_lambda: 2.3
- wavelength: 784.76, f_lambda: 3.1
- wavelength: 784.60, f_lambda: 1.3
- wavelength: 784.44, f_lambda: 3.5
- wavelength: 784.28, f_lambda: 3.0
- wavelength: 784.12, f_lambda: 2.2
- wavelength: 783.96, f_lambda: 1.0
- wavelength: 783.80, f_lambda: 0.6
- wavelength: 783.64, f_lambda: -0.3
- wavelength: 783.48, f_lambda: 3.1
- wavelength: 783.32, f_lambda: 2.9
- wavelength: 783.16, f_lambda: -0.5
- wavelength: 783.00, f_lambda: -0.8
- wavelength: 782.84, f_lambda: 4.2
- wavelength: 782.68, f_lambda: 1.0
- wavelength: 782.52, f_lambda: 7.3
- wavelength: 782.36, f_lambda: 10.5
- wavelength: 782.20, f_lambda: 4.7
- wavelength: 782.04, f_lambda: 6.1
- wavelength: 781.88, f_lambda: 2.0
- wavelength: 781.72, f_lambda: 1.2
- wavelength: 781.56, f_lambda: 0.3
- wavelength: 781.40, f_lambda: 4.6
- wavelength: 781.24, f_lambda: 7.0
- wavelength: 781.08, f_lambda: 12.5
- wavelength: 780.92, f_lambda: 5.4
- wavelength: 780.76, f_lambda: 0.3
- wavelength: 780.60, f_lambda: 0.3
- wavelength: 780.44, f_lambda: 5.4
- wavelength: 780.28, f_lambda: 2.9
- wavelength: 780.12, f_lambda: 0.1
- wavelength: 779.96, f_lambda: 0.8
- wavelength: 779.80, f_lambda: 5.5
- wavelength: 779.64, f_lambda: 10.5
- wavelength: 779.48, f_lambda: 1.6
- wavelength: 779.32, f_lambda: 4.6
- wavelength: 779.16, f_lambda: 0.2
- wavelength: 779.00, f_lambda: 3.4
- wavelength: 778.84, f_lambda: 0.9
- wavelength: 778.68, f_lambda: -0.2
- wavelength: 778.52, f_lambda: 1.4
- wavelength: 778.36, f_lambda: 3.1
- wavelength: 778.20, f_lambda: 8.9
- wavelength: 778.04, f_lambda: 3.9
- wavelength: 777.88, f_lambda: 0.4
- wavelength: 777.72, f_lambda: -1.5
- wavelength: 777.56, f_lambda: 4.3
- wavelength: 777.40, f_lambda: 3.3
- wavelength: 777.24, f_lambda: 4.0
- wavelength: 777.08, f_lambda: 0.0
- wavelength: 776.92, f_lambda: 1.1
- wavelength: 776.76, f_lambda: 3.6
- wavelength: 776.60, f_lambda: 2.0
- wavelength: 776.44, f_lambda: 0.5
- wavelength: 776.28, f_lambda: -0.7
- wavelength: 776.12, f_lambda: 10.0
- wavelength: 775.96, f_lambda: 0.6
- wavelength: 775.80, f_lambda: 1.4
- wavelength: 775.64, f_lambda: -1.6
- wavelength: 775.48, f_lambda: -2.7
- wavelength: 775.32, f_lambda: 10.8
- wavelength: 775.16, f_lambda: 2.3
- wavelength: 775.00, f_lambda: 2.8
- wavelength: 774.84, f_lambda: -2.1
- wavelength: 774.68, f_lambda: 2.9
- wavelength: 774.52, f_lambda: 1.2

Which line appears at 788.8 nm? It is [O II] 3727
